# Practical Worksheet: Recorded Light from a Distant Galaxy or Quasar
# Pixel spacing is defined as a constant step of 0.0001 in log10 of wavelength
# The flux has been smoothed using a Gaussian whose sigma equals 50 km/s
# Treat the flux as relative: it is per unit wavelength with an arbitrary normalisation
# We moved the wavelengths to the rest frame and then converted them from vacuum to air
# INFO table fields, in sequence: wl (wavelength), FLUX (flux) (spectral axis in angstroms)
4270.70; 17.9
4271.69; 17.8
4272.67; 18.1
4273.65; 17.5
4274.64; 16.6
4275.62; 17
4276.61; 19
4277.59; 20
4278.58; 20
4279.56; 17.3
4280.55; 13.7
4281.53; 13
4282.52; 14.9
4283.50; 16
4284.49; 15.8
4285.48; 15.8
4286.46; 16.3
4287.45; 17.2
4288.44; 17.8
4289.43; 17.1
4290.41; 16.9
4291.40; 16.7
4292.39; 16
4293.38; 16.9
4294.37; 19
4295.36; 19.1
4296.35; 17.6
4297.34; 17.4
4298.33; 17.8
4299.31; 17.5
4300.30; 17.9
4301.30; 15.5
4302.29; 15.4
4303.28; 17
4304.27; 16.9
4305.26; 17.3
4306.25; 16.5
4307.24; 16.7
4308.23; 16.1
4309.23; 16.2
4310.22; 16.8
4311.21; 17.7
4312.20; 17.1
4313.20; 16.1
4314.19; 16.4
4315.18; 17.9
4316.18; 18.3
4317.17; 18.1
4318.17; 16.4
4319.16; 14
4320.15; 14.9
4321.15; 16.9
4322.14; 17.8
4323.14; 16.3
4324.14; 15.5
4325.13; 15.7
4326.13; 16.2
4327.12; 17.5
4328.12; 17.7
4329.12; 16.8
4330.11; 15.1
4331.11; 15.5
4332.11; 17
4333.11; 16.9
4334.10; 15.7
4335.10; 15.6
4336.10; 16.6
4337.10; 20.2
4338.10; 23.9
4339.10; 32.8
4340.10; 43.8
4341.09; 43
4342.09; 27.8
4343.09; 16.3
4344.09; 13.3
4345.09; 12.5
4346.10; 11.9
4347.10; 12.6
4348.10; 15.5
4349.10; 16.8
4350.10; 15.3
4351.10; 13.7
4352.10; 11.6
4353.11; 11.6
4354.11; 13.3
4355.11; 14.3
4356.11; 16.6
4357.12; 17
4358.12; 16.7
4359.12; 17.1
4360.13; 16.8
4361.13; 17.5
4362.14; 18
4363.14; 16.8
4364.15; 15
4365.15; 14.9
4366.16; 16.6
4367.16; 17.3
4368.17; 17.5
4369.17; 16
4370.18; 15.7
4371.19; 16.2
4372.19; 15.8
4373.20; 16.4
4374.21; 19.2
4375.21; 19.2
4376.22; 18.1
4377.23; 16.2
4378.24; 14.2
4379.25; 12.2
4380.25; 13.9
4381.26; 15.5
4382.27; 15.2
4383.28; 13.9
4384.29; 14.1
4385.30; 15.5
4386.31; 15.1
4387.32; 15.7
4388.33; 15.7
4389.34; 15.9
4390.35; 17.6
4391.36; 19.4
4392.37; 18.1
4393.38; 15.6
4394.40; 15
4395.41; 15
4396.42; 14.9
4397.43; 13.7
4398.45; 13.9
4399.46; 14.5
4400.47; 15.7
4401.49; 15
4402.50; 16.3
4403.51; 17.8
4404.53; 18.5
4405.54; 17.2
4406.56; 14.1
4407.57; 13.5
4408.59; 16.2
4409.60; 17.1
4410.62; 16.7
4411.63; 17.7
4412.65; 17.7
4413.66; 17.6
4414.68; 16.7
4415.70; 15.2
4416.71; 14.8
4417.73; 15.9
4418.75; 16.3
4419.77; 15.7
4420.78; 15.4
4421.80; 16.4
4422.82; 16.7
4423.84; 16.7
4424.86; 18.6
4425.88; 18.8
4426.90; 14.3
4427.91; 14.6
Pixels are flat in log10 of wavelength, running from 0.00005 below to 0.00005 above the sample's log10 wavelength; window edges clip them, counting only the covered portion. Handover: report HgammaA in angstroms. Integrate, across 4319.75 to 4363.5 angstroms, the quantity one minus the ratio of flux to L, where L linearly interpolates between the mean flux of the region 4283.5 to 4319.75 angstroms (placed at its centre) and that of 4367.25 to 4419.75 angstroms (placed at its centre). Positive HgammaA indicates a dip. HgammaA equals -3.5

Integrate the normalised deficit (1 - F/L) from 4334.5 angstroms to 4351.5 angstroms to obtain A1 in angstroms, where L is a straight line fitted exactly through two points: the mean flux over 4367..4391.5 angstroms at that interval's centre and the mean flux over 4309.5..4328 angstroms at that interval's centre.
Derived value -4.44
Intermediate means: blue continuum 16.7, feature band 20.7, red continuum 16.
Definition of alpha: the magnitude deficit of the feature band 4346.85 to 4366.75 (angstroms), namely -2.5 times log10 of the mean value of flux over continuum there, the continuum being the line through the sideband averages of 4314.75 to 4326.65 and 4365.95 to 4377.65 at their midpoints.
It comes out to 0.10 mag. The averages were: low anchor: 16.5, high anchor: 17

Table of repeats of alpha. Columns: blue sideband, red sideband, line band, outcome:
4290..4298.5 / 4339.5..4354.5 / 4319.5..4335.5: 0.12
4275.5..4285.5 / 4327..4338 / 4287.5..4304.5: -0.03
